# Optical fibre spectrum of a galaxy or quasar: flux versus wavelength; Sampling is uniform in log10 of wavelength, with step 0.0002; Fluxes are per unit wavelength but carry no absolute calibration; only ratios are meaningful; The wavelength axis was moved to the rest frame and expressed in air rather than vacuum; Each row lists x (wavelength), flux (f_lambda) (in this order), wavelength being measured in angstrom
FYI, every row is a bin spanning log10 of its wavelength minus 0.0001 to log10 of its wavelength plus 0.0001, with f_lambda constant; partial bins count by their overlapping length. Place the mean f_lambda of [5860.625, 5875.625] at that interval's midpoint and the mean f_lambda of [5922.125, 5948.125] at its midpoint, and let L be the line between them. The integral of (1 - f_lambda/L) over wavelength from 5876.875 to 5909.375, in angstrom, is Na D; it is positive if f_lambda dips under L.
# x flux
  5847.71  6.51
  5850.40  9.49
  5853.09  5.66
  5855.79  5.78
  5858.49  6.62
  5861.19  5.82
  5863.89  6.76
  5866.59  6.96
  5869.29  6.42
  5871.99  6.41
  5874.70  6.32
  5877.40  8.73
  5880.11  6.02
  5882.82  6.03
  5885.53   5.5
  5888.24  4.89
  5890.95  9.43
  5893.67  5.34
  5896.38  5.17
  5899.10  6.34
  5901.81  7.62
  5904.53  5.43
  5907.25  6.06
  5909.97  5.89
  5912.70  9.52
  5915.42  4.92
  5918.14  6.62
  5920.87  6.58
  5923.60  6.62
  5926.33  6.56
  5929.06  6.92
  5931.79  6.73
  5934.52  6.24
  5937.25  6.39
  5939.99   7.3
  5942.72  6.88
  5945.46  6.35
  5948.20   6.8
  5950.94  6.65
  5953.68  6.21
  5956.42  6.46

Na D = 1.2 angstrom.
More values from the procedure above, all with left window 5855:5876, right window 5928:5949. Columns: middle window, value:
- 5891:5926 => 0.59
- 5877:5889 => 0.68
